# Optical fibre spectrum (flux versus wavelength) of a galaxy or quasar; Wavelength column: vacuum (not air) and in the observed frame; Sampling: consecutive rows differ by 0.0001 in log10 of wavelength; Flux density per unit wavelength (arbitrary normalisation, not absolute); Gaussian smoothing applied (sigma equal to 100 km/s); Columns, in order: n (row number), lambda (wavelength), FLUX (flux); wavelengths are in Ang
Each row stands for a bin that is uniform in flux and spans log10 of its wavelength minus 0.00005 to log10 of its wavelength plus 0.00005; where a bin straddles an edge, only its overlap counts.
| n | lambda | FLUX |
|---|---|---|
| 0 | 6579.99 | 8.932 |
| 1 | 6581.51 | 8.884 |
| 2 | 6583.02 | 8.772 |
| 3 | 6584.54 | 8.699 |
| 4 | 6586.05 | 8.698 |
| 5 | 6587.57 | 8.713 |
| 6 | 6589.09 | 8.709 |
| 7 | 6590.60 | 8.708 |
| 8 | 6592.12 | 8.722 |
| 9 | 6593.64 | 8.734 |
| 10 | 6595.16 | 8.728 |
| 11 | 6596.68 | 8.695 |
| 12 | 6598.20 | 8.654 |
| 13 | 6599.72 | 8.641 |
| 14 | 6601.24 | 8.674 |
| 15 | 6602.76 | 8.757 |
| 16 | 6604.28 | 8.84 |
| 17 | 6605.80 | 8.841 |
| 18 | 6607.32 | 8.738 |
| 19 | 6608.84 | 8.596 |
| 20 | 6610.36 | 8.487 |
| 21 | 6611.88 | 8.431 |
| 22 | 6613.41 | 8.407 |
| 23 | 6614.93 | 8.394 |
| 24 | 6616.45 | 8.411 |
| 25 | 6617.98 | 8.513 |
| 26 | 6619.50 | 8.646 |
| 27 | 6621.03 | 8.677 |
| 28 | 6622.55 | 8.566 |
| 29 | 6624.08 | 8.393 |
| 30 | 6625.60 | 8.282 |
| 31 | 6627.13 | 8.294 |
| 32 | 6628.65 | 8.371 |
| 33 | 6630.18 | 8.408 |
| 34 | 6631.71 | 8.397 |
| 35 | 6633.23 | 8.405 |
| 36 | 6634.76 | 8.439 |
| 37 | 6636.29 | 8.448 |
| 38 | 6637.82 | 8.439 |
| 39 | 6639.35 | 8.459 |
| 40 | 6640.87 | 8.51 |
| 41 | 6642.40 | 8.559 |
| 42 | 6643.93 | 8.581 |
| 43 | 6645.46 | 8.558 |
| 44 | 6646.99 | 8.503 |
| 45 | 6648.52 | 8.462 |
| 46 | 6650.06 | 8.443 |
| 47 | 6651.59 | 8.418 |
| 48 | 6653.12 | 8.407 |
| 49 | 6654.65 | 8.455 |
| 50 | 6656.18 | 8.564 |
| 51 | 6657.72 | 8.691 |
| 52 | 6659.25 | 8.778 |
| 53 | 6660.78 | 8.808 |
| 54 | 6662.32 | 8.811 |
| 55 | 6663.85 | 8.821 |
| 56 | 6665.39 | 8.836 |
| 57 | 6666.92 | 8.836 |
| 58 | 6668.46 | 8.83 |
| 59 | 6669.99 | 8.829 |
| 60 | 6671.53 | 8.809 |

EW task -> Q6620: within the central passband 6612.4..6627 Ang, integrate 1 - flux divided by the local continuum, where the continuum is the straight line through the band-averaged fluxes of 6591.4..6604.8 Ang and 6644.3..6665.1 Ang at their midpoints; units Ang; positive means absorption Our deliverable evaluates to 0.3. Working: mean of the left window 8.71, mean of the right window 8.6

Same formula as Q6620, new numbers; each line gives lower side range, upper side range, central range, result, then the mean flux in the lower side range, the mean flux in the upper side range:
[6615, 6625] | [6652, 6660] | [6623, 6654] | 0.4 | 8.52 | 8.57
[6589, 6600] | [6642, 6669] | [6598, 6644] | 0.8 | 8.7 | 8.63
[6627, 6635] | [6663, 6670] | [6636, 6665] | 0.2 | 8.39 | 8.84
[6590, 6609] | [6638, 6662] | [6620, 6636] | 0.4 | 8.72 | 8.55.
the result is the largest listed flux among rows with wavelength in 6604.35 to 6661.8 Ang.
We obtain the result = 8.841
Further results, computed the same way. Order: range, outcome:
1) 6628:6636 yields 8.439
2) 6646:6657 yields 8.564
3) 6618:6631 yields 8.677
